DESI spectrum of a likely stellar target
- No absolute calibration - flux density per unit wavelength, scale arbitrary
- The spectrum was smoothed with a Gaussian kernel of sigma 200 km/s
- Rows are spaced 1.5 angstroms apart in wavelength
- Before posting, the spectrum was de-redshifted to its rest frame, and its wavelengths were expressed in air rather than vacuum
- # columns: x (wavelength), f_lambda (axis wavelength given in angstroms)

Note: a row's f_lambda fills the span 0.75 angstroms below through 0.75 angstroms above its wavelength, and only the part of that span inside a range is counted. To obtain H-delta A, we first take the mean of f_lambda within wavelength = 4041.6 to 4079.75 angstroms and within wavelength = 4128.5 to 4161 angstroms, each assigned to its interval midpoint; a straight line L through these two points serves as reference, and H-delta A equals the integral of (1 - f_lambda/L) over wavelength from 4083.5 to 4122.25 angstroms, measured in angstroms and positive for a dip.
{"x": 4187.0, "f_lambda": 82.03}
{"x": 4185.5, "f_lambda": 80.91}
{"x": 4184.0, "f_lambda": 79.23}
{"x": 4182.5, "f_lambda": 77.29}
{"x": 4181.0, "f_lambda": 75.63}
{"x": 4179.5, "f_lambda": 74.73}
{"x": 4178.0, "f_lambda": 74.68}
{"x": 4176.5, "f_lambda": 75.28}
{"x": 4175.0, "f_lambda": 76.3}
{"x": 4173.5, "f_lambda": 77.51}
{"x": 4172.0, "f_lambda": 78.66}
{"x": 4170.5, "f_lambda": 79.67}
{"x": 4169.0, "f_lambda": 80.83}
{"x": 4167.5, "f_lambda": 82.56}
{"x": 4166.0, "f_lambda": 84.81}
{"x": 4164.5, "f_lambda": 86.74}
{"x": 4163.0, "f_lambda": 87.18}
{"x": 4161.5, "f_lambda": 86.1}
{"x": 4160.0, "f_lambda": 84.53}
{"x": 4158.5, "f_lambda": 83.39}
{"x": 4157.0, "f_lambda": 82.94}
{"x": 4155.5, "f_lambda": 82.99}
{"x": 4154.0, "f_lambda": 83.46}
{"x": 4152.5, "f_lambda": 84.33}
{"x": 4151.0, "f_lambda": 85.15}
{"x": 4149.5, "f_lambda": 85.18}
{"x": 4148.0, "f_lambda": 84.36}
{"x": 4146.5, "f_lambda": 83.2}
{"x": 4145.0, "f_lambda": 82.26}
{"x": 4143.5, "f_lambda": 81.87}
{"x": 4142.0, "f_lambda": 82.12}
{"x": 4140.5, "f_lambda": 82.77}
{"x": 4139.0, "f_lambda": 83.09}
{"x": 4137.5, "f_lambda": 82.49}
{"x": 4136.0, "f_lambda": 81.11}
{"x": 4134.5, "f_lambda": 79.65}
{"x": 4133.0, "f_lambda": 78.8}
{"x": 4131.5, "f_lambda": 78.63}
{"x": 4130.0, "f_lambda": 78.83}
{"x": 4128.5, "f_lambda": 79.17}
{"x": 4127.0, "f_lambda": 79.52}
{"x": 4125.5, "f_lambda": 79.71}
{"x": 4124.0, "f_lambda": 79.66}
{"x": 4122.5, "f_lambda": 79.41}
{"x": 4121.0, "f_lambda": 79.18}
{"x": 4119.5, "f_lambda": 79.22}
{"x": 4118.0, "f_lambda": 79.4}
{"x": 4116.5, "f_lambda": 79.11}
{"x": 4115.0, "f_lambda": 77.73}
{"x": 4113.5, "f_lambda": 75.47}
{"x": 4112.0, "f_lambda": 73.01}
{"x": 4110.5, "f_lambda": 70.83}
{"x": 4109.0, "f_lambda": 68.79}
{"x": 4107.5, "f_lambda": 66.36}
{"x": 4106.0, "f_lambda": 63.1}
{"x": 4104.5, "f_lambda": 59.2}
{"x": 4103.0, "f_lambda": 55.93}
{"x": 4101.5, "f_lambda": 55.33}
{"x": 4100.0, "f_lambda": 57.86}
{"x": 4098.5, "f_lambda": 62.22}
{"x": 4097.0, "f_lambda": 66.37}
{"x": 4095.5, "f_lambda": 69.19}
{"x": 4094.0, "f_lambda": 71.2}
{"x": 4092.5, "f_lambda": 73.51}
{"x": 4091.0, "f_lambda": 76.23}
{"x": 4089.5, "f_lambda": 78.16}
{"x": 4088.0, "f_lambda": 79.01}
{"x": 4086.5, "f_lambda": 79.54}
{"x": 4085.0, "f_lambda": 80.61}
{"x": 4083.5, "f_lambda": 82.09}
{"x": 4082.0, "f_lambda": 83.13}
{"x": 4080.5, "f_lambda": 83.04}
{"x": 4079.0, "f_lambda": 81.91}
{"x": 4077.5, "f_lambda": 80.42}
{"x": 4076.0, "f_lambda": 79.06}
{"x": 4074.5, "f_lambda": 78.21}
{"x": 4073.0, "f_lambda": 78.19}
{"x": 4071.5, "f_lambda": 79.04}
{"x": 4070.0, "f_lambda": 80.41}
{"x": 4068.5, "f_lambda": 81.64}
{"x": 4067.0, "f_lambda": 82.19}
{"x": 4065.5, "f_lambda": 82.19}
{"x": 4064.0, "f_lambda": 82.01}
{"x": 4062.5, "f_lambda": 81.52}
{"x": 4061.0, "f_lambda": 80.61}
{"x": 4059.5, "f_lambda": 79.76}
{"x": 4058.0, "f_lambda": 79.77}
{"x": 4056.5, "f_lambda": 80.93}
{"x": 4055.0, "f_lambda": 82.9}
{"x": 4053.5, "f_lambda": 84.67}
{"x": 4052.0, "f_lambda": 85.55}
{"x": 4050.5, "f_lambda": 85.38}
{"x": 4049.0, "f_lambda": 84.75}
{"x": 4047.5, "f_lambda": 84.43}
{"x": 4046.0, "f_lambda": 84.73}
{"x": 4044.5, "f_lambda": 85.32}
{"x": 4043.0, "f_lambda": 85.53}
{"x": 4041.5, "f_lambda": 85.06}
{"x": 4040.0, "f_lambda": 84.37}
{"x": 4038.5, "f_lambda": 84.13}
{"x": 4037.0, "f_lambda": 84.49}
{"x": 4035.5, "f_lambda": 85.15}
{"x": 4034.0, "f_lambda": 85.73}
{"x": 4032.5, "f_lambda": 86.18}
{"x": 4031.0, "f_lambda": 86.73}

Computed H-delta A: 5.1 angstroms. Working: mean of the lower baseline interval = 82.1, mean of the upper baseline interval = 82.4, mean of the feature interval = 71.4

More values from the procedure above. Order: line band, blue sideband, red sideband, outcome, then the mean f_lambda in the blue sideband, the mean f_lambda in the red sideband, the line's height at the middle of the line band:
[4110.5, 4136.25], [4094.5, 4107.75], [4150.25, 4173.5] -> -3.3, 61.7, 83.4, 69.7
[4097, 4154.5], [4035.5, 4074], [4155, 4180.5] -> 3.9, 82.8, 81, 81.7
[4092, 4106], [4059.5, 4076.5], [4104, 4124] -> 2.3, 80.5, 73.6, 75.8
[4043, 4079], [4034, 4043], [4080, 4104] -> -1.2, 84.8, 71.8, 79.4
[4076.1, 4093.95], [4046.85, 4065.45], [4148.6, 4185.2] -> 0.6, 82.7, 81.2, 82.3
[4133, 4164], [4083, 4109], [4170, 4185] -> -3.9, 69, 76.9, 74.1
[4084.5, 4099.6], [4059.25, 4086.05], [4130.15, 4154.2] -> 1.5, 80.9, 82.3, 81.3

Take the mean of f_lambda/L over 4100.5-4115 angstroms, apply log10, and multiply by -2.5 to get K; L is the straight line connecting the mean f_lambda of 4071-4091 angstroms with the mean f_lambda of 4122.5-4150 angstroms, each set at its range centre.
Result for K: 0.22 mag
